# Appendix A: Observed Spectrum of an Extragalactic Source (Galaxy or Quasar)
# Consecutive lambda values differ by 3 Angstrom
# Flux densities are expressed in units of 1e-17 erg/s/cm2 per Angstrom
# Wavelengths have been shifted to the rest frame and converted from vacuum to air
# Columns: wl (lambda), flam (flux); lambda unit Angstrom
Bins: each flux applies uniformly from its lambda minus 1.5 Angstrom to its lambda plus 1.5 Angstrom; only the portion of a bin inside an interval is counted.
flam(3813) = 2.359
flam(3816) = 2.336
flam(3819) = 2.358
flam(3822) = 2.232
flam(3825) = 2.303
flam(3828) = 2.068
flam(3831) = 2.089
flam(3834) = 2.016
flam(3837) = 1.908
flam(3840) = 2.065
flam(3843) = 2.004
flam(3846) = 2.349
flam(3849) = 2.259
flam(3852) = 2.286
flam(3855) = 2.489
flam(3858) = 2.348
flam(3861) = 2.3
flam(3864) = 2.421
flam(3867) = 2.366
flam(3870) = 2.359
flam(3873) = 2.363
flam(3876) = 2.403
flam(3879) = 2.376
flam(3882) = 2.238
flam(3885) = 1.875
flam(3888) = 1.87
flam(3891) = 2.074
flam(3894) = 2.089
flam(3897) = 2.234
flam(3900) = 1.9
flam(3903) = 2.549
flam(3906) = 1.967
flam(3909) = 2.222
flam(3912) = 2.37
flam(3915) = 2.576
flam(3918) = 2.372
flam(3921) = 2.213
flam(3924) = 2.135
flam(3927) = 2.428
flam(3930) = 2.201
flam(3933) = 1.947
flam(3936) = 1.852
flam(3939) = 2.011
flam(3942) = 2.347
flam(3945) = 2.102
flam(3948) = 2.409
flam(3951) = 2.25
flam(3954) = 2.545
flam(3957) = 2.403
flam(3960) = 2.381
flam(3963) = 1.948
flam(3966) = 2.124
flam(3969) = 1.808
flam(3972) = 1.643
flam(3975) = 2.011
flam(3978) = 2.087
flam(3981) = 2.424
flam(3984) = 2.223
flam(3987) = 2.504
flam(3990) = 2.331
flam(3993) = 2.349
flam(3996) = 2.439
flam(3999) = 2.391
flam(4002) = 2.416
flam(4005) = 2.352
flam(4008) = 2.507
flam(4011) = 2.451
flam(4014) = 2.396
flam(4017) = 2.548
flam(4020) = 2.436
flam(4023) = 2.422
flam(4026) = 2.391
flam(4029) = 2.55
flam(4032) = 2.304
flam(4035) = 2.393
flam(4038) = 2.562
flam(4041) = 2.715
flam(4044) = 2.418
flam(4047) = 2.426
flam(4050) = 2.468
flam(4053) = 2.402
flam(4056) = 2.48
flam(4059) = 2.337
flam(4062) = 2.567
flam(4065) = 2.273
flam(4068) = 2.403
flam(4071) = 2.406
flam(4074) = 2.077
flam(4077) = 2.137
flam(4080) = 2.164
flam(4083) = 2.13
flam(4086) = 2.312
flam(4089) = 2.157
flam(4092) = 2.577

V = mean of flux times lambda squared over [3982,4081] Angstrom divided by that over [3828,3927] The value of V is 1.2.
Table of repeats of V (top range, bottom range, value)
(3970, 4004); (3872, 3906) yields 1.09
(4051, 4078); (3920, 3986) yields 1.15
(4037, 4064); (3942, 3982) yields 1.20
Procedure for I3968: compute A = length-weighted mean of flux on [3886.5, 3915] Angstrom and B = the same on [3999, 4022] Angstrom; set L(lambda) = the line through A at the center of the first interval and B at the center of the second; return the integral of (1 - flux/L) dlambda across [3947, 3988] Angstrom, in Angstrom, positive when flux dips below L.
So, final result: 2.5 Angstrom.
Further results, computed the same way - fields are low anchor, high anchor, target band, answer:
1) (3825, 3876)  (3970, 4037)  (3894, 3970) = 2.68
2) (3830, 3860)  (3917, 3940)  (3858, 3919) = -2.39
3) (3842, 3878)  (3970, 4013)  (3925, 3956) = 1.29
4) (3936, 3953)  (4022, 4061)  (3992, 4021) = -0.83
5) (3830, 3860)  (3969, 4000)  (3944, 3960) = -1.04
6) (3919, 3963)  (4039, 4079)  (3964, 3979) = 2.23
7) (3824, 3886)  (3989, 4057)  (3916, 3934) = 0.68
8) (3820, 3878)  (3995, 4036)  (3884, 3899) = 1.72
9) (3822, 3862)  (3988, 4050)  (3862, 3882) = -1.21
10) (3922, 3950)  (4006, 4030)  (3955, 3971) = 0.90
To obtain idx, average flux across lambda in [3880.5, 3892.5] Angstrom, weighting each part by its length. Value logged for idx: 2.01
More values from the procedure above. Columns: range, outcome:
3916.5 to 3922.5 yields 2.29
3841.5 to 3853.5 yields 2.22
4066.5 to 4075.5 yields 2.3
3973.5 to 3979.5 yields 2.05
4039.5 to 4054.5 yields 2.49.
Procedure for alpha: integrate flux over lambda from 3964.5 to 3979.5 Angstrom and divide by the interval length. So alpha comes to 1.93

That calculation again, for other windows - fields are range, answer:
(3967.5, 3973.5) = 1.73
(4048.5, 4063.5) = 2.45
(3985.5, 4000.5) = 2.4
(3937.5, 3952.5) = 2.22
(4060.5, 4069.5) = 2.41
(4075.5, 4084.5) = 2.14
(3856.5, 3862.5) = 2.32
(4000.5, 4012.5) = 2.43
